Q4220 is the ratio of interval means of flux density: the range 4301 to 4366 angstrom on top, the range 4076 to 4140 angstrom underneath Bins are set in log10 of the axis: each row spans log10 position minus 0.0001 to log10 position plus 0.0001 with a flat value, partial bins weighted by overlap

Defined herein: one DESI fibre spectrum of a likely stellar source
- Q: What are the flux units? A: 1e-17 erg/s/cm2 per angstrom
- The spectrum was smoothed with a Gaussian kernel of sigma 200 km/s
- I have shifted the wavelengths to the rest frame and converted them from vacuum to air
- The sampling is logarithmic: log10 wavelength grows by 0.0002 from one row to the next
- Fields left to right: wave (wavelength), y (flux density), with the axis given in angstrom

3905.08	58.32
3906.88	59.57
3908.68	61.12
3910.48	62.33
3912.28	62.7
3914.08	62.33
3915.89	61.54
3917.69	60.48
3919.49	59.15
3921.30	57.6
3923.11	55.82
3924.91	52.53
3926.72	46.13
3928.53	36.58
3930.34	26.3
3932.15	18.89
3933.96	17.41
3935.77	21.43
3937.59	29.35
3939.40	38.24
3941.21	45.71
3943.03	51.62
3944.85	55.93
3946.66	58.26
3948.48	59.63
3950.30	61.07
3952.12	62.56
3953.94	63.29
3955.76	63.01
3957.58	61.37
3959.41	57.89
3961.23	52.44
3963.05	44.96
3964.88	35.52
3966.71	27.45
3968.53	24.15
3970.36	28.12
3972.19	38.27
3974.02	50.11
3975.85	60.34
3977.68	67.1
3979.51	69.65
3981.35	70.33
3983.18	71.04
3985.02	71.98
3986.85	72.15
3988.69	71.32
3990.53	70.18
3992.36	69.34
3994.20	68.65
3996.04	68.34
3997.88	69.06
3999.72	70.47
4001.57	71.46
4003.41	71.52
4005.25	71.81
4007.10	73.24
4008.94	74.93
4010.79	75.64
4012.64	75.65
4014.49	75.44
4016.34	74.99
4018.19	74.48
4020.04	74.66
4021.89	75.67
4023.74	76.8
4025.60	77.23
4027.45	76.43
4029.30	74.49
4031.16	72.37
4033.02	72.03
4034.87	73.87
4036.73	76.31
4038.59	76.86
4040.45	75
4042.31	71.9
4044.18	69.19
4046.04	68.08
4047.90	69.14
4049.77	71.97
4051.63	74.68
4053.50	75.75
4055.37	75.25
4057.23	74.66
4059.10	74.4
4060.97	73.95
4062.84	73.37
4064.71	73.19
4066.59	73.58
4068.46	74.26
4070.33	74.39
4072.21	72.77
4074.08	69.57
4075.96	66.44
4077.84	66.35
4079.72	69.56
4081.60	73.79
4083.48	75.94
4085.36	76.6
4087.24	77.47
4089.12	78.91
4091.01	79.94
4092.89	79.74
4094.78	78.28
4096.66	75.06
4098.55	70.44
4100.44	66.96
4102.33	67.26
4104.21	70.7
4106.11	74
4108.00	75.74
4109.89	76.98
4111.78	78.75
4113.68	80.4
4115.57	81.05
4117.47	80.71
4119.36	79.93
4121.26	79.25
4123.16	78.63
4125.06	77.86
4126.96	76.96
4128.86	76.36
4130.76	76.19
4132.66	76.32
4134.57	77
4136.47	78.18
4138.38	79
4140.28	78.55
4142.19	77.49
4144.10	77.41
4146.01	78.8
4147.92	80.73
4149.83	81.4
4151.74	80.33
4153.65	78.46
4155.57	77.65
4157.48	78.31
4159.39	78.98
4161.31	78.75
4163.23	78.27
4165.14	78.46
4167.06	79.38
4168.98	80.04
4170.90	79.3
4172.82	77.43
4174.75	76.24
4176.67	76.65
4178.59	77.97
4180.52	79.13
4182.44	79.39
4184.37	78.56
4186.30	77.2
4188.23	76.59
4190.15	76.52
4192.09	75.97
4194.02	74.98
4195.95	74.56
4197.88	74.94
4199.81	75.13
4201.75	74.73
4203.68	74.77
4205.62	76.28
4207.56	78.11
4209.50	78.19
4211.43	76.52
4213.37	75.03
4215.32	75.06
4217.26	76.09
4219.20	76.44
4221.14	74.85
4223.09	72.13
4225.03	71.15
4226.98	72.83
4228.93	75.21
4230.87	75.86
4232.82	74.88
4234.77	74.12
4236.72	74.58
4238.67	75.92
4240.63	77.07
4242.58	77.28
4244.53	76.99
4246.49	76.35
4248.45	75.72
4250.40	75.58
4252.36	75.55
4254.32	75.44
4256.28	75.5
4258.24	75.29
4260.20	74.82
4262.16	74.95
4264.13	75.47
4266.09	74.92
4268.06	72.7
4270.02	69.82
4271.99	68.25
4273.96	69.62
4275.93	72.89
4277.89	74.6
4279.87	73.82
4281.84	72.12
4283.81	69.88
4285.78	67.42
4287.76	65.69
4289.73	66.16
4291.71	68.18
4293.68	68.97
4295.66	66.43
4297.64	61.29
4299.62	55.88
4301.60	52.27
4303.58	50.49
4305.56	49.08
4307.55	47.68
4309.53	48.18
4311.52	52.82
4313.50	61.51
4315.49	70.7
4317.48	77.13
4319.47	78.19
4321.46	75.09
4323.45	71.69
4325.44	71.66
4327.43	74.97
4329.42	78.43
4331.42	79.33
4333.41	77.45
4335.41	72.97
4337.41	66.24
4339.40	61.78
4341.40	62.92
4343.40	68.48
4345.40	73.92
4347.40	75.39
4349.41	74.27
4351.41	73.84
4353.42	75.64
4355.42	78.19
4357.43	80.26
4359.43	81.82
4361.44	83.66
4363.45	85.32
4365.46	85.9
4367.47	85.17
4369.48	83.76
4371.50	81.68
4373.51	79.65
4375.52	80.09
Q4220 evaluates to 0.9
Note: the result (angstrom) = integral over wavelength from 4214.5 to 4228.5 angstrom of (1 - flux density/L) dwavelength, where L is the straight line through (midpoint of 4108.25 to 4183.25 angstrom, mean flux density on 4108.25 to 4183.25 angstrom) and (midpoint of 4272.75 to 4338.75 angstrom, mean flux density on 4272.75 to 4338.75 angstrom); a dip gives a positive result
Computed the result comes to -0.2 angstrom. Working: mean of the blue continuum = 78.5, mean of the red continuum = 66.9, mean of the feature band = 74.1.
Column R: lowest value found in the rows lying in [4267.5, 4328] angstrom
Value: 47.68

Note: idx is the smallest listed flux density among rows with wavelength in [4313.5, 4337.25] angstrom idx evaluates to 61.51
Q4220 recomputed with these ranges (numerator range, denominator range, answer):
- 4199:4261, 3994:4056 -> 1.03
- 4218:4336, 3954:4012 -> 1.15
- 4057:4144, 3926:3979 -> 1.67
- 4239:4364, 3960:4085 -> 1.03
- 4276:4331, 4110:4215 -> 0.85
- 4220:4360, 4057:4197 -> 0.93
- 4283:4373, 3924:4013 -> 1.27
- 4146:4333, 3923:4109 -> 1.13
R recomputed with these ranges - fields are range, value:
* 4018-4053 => 68.08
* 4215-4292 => 65.69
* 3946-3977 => 24.15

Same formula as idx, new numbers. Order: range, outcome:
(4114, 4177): 76.19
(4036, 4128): 66.35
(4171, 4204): 74.56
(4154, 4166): 77.65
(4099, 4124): 66.96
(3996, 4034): 68.34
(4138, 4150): 77.41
